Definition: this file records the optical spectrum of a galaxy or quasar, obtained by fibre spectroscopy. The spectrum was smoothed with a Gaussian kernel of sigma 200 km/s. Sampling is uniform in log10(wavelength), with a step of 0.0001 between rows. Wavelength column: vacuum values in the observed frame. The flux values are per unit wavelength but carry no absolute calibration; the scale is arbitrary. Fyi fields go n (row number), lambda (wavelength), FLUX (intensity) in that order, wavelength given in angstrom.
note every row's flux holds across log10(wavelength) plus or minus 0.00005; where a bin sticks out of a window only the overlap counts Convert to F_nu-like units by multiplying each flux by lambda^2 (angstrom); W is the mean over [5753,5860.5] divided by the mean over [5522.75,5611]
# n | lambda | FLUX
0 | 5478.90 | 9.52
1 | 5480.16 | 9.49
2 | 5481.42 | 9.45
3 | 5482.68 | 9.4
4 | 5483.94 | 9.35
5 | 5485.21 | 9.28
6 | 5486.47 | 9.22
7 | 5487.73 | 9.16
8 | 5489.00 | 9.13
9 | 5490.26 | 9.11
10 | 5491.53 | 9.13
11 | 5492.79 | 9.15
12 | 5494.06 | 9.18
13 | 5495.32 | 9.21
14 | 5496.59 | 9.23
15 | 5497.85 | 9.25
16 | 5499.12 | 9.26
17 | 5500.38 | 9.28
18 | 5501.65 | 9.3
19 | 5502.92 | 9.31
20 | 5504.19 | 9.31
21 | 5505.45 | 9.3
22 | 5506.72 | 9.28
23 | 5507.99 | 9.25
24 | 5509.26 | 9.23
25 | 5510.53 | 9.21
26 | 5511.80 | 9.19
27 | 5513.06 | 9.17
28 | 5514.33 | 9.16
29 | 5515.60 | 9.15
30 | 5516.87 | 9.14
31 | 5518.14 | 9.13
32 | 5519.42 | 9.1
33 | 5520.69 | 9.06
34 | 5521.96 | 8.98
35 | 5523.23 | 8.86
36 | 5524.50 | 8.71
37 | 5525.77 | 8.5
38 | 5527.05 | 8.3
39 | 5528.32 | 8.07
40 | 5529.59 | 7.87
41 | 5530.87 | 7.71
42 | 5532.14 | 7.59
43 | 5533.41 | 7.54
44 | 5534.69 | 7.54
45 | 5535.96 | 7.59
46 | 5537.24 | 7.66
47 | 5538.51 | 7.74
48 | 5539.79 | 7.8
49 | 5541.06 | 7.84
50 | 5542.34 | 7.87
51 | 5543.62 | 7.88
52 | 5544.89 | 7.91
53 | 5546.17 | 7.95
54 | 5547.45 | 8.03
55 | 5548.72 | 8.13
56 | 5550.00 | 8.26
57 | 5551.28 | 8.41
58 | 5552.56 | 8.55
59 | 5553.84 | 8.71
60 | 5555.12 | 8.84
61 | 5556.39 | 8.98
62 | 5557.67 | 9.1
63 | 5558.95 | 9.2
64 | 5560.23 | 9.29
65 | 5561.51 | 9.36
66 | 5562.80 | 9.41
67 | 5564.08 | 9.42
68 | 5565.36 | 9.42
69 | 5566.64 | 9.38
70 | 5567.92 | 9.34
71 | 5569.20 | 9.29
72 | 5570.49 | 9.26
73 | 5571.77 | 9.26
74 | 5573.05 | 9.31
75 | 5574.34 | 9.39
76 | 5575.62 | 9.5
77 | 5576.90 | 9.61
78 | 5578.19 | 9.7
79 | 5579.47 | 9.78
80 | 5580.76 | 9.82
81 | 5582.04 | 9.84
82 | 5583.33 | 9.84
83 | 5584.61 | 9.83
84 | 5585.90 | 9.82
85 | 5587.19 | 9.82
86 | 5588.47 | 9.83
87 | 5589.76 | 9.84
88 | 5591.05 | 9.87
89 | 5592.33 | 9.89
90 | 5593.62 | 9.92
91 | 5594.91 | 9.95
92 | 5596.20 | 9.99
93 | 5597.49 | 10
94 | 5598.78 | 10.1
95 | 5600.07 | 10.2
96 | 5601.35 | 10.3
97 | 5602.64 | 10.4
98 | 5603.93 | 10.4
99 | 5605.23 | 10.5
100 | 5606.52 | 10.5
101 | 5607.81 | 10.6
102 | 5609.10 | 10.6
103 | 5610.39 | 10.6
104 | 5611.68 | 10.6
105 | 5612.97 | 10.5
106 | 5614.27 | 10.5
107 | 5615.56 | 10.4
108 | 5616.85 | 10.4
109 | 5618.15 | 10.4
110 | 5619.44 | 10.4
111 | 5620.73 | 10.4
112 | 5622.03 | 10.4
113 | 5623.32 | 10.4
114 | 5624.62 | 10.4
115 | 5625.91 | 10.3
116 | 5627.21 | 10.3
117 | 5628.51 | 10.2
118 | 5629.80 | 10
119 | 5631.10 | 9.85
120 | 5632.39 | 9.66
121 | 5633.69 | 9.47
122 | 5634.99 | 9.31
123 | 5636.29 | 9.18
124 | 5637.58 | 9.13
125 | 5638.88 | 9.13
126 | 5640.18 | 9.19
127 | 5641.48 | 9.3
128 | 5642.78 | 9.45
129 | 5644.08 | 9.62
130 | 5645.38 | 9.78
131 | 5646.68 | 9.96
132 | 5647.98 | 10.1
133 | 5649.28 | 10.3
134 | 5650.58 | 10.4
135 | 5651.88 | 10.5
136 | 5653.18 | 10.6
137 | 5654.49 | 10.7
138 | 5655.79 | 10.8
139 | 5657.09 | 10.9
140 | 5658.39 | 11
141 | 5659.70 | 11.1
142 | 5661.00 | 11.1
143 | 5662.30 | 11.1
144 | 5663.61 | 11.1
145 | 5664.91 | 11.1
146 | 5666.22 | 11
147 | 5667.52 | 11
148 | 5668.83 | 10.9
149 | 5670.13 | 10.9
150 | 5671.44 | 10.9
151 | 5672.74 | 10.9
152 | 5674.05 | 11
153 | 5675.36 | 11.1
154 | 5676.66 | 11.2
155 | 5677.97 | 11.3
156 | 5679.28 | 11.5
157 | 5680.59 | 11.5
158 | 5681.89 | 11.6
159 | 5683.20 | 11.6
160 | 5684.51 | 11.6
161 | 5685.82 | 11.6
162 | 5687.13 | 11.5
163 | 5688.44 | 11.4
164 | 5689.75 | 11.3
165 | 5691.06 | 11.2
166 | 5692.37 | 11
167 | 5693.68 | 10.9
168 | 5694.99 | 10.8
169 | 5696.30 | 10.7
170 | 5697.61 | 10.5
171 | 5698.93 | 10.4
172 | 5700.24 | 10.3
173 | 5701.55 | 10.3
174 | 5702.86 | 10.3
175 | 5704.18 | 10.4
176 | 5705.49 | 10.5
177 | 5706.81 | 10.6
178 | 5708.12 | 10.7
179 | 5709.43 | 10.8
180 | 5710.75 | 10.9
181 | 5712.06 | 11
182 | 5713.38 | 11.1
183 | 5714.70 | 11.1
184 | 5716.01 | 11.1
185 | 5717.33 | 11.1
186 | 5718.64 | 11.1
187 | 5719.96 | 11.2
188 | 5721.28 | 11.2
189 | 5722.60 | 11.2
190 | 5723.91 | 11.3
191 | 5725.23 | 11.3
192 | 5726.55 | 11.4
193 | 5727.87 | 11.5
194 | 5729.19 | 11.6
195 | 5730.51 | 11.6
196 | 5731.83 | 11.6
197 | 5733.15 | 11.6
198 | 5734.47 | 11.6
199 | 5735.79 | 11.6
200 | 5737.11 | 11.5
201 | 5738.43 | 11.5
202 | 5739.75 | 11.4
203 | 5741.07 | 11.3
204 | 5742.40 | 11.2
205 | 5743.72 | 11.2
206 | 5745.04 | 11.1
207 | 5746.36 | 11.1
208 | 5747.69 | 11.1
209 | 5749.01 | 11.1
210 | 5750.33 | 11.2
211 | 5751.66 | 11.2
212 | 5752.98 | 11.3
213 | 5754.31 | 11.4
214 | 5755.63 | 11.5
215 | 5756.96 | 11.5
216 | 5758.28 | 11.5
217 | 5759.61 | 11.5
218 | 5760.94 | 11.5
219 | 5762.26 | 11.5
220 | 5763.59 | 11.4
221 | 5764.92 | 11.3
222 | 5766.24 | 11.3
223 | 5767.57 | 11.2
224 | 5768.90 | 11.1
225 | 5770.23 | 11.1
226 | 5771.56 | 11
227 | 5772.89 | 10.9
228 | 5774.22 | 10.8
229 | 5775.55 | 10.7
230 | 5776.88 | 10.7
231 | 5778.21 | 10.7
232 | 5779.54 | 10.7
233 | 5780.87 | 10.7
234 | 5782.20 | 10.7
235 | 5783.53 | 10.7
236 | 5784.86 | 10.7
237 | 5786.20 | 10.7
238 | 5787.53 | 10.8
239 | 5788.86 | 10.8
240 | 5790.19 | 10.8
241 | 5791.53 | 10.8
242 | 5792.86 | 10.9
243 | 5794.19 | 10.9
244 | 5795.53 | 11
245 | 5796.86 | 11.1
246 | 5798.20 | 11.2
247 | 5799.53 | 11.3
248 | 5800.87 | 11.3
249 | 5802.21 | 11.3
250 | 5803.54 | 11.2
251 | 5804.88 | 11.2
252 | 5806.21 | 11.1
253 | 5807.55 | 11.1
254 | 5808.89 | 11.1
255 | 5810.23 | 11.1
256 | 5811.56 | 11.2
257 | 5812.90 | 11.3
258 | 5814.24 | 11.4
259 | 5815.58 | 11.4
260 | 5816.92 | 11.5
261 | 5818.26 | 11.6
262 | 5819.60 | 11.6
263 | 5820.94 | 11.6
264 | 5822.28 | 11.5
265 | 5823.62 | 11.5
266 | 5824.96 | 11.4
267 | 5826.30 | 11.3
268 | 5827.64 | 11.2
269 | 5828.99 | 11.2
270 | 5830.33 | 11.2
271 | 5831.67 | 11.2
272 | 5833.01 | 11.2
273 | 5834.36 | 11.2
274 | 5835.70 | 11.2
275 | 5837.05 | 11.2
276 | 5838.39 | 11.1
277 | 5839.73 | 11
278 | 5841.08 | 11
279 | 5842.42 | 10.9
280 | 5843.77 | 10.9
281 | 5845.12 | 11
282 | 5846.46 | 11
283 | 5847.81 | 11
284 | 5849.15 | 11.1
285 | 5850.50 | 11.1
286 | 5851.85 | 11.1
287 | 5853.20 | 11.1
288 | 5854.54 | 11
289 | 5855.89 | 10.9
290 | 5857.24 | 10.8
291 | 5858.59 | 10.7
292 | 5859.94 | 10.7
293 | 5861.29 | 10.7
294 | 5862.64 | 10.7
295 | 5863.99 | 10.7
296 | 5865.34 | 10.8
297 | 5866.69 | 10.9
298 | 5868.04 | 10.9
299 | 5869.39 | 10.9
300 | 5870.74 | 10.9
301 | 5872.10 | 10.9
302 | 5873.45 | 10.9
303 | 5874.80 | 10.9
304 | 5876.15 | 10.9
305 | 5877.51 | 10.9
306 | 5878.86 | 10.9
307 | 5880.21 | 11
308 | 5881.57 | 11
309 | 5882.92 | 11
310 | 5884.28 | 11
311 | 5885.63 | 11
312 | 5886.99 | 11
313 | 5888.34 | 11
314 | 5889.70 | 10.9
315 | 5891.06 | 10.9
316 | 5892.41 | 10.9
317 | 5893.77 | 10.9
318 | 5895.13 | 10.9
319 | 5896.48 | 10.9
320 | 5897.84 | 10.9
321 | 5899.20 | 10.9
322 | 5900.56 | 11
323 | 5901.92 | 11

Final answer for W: 1.3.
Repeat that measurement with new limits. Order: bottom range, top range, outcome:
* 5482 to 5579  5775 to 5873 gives 1.38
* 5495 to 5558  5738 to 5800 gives 1.40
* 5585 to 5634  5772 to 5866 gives 1.16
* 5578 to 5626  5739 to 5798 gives 1.15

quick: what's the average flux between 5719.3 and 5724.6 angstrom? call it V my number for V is 11.2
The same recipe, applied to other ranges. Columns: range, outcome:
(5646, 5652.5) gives 10.3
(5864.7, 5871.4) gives 10.9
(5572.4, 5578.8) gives 9.5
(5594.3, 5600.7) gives 10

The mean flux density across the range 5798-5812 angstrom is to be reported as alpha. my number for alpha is 11.2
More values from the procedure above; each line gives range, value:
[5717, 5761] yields 11.4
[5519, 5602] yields 8.99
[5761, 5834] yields 11.1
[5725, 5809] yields 11.2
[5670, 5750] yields 11.1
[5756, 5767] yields 11.4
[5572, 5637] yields 10.1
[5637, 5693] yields 10.8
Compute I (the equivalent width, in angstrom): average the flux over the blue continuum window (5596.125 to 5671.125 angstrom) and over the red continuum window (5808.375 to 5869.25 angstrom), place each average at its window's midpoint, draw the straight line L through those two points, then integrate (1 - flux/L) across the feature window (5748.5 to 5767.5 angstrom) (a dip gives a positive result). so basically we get -1.0 angstrom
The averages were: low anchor 10.3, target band 11.4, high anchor 11.1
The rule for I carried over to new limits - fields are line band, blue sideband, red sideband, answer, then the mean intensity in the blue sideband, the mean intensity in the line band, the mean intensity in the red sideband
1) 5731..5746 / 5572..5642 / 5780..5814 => -1.0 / 9.99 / 11.4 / 11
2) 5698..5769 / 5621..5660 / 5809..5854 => -3.7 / 10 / 11.2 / 11.2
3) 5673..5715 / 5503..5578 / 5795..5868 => -4.2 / 8.74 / 11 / 11.1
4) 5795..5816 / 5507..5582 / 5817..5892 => -1.0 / 8.76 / 11.2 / 11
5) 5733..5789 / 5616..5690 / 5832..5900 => -2.1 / 10.5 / 11.1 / 10.9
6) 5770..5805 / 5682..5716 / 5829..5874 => 0.1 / 10.9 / 10.9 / 11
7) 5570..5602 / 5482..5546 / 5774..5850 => -1.6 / 8.74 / 9.79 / 11.1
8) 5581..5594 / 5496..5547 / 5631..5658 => -0.8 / 8.6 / 9.85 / 9.89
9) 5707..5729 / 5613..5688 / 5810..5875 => -0.8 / 10.5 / 11.1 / 11.1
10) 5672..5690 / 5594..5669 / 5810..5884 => -1.6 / 10.3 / 11.4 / 11.1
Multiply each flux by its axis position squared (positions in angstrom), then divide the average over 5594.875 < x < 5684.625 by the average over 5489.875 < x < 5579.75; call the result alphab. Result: 1.2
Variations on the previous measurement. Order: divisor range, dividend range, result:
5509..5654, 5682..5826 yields 1.26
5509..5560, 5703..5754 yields 1.42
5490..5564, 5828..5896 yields 1.42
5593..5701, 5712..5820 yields 1.11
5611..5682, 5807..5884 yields 1.14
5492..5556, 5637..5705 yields 1.31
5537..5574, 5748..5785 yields 1.38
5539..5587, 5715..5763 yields 1.34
